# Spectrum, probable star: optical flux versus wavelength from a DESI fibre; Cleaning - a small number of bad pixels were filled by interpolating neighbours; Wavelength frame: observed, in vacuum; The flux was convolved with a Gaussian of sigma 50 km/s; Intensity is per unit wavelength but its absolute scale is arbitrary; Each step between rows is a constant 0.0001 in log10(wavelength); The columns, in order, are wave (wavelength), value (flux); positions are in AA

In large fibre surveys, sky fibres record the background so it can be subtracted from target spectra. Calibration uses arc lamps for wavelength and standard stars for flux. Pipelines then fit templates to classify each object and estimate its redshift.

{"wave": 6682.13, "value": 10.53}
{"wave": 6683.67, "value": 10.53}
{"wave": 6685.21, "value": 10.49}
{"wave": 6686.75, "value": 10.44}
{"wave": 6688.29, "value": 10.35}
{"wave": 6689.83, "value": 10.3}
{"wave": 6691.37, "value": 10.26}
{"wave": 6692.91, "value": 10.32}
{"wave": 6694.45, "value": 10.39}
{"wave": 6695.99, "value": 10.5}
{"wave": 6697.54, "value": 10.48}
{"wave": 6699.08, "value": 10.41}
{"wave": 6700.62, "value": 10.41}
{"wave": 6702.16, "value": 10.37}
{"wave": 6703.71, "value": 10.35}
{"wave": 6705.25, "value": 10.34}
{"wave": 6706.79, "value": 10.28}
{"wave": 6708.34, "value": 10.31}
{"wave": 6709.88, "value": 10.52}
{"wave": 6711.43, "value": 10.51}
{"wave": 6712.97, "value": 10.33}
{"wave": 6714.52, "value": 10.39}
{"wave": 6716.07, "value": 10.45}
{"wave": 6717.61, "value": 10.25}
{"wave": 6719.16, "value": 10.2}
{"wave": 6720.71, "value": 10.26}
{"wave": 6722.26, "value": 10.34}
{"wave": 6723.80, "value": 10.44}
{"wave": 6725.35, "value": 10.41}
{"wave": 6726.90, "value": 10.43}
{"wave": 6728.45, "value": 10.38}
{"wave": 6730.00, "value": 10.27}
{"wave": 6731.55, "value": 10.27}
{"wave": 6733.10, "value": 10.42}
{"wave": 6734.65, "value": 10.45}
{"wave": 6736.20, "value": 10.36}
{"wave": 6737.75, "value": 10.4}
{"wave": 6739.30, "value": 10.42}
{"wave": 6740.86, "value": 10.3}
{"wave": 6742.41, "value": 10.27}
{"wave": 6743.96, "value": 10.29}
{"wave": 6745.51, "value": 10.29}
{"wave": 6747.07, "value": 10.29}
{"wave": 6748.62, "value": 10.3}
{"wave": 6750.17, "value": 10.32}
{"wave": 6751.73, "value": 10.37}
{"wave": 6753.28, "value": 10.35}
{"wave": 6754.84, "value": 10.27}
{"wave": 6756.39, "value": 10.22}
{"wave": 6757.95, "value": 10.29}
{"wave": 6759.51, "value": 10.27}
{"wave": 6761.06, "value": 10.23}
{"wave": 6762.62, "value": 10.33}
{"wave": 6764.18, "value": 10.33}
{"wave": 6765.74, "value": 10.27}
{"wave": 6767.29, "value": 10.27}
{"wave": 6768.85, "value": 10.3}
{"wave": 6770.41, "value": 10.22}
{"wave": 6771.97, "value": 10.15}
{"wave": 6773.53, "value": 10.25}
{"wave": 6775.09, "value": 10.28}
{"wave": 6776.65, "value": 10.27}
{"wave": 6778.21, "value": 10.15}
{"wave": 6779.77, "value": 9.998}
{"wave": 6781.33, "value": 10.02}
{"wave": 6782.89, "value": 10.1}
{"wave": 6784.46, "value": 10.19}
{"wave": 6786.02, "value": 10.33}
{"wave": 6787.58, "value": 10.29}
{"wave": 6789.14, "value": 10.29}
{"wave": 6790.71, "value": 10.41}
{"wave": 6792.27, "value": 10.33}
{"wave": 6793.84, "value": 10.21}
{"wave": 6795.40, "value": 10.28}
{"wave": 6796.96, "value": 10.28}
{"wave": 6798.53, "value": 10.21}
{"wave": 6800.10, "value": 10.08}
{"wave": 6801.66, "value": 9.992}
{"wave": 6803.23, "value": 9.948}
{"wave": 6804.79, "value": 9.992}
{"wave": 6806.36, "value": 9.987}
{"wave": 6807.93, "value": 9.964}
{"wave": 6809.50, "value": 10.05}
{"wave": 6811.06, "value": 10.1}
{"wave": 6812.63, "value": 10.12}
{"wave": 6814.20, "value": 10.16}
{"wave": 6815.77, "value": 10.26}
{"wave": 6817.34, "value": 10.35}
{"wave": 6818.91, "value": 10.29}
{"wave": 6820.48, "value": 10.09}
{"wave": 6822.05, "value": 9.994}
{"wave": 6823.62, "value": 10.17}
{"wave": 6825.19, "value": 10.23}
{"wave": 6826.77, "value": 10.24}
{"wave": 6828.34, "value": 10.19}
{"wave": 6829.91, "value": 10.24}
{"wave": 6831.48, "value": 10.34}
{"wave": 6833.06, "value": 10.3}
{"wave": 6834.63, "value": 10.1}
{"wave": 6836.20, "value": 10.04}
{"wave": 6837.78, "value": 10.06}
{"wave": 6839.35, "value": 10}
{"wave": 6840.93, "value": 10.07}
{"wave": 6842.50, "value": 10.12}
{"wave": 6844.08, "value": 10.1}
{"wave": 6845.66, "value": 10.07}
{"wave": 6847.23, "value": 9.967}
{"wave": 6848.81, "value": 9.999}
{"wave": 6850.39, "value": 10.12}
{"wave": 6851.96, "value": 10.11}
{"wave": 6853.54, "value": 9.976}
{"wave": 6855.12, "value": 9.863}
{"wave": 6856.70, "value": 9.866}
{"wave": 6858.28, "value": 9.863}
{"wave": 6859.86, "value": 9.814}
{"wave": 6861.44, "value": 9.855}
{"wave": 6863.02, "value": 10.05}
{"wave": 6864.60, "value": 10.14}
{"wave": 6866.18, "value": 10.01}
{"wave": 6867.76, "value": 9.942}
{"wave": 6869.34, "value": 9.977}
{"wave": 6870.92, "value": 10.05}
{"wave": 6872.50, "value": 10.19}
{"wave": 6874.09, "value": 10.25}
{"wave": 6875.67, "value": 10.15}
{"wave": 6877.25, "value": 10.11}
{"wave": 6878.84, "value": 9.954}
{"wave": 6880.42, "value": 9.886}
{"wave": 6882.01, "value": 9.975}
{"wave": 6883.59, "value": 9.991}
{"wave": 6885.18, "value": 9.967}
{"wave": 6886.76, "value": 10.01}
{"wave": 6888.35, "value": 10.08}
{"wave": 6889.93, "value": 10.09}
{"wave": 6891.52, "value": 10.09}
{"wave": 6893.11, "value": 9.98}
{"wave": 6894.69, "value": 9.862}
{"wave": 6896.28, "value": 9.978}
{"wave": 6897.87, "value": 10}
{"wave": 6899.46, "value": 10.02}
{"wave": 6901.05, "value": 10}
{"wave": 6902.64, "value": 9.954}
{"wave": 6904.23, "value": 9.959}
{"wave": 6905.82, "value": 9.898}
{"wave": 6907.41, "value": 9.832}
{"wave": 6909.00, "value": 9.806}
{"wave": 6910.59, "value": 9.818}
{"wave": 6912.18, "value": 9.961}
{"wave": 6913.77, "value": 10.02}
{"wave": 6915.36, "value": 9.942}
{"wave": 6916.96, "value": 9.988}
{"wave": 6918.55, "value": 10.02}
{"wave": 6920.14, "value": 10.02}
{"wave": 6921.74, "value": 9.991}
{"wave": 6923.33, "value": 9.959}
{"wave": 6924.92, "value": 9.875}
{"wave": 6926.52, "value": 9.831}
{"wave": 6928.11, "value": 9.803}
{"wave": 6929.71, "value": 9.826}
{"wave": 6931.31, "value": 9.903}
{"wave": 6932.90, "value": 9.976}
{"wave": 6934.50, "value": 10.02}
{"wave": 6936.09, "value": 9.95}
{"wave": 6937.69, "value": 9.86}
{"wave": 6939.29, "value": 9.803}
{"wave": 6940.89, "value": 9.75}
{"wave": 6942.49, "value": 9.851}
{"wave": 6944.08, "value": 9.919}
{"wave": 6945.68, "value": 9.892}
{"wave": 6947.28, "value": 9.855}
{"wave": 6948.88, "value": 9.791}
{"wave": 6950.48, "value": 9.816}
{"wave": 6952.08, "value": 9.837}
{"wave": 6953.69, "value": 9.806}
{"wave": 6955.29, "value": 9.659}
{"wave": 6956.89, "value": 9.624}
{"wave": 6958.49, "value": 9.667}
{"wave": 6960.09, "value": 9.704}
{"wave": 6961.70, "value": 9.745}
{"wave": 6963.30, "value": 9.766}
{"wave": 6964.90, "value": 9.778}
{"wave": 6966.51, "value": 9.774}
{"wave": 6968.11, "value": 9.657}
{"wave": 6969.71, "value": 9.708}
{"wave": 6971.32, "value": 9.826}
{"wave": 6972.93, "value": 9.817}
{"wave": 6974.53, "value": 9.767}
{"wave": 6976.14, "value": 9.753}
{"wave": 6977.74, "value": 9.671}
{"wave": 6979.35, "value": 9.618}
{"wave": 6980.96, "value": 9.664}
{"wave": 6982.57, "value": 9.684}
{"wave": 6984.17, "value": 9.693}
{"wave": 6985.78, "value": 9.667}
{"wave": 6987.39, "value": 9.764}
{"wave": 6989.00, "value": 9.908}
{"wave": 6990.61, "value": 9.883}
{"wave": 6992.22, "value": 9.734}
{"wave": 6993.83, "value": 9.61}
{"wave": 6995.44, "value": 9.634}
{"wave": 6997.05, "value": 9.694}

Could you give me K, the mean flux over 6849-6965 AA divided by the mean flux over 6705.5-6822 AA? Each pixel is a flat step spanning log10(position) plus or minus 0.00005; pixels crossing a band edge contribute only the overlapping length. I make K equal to 1.0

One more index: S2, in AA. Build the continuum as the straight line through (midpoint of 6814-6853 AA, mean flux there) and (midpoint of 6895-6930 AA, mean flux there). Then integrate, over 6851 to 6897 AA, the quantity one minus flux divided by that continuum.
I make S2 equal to 0.1 AA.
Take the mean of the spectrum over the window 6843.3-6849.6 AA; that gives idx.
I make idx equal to 10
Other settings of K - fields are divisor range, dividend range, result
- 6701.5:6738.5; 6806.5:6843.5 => 0.98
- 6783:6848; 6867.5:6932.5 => 0.98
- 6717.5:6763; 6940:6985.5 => 0.94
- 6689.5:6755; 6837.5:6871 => 0.97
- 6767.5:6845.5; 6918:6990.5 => 0.96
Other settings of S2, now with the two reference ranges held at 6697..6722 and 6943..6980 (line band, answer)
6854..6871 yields 0.1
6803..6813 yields 0.1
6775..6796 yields -0.1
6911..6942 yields -0.2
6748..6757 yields 0.0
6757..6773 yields -0.1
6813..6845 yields -0.3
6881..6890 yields -0.1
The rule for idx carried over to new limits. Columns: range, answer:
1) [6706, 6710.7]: 10.4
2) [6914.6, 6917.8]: 9.95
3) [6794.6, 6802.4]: 10.2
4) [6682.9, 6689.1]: 10.4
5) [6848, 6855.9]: 10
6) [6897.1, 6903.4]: 9.99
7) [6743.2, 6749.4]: 10.3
